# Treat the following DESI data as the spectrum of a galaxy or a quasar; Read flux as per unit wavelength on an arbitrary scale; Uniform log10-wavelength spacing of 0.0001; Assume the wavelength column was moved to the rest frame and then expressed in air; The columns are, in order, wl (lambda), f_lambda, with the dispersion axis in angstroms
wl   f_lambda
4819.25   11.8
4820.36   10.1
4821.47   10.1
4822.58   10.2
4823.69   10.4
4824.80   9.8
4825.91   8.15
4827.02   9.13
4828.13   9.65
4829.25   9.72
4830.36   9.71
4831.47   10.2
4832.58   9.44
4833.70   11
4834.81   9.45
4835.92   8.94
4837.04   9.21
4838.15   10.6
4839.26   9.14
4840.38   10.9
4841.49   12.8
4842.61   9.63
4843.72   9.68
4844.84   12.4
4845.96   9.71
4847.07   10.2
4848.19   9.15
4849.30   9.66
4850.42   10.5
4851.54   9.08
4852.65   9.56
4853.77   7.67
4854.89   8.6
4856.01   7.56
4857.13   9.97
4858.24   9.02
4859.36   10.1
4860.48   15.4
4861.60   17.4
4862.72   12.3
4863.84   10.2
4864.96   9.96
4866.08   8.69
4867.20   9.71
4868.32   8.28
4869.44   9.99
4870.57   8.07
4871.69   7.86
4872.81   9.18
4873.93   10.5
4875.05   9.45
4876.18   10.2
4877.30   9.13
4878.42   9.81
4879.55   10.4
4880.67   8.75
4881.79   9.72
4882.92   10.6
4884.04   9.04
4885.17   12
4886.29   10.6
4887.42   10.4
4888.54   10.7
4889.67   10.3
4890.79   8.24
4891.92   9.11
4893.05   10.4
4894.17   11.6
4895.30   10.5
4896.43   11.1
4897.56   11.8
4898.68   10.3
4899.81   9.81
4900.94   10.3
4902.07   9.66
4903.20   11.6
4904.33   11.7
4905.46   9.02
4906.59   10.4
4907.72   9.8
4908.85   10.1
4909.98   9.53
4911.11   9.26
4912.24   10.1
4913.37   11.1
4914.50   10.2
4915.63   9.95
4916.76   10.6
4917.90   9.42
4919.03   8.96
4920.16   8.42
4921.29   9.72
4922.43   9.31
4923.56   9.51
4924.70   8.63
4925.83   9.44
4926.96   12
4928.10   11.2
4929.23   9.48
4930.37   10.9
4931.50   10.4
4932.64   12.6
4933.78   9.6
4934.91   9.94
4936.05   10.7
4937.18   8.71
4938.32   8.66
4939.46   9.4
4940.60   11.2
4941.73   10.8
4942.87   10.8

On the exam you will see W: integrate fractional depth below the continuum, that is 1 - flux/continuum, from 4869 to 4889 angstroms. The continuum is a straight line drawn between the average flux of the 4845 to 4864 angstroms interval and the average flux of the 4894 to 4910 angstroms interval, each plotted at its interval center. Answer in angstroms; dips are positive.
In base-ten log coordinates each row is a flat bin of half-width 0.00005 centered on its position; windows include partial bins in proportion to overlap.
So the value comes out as 1.2 angstroms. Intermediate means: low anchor 10.4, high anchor 10.5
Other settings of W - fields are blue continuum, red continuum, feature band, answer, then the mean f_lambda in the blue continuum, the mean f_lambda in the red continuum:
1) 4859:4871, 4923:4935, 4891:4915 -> 0.6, 11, 10.4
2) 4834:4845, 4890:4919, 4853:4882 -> 0.8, 10.2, 10.2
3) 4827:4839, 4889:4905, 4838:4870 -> -0.9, 9.75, 10.4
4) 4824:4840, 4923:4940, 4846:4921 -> -1.4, 9.61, 10.1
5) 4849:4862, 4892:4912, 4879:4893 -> 0.5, 10.3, 10.4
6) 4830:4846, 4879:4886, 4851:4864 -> -0.5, 10.2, 10.1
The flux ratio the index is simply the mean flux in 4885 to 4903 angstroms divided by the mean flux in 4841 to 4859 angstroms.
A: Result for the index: 1.07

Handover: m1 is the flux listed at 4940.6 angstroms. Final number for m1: 11.2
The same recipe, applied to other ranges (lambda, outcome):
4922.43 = 9.31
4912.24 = 10.1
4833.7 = 11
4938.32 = 8.66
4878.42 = 9.81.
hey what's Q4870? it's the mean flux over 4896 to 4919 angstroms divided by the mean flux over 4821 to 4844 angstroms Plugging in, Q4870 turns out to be 1.0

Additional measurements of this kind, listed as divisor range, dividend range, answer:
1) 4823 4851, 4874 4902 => 1.02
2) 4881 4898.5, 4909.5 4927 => 0.93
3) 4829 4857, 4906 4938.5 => 1.02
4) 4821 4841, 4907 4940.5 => 1.02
